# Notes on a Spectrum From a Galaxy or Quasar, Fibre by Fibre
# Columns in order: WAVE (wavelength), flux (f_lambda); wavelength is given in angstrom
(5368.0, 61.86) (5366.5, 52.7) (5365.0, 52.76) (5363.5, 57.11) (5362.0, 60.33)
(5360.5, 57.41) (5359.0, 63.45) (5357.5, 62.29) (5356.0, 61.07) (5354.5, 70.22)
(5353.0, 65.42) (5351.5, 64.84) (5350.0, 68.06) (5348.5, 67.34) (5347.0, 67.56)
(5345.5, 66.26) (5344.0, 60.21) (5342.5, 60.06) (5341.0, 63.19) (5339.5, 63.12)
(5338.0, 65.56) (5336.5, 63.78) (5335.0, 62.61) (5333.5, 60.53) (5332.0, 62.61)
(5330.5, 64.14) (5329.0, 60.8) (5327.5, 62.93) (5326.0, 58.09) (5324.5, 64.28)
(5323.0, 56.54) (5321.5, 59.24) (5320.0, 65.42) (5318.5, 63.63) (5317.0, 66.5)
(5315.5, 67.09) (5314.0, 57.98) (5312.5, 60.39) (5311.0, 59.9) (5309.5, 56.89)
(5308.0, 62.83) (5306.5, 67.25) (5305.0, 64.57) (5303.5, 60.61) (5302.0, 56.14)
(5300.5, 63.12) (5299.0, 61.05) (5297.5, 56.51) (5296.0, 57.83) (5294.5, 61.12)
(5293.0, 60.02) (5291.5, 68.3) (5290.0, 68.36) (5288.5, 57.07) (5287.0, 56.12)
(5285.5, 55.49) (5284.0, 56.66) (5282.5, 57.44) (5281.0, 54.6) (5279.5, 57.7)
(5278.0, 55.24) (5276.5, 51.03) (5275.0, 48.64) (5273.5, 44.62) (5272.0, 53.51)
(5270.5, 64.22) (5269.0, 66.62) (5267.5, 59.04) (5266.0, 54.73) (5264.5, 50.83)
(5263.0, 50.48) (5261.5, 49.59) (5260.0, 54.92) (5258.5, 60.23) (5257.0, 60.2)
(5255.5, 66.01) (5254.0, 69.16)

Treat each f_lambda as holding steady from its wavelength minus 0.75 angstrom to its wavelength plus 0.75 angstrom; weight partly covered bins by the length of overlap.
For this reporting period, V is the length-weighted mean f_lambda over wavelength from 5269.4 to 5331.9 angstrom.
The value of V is 59.7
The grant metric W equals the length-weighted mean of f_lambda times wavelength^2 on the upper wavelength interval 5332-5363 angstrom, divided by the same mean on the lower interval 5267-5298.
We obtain 1.13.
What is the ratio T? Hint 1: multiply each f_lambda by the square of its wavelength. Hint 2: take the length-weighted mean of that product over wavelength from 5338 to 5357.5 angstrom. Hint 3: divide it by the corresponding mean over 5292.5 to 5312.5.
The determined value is 1.1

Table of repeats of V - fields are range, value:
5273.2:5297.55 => 57.1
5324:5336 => 62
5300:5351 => 62.6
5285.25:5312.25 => 60.8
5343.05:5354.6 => 65.9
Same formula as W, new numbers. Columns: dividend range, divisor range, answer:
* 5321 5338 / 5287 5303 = 1.03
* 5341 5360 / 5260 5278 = 1.23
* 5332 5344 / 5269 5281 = 1.18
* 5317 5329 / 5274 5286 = 1.15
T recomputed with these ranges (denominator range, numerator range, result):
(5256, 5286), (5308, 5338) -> 1.14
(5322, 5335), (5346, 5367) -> 1.03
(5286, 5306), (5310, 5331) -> 1.03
